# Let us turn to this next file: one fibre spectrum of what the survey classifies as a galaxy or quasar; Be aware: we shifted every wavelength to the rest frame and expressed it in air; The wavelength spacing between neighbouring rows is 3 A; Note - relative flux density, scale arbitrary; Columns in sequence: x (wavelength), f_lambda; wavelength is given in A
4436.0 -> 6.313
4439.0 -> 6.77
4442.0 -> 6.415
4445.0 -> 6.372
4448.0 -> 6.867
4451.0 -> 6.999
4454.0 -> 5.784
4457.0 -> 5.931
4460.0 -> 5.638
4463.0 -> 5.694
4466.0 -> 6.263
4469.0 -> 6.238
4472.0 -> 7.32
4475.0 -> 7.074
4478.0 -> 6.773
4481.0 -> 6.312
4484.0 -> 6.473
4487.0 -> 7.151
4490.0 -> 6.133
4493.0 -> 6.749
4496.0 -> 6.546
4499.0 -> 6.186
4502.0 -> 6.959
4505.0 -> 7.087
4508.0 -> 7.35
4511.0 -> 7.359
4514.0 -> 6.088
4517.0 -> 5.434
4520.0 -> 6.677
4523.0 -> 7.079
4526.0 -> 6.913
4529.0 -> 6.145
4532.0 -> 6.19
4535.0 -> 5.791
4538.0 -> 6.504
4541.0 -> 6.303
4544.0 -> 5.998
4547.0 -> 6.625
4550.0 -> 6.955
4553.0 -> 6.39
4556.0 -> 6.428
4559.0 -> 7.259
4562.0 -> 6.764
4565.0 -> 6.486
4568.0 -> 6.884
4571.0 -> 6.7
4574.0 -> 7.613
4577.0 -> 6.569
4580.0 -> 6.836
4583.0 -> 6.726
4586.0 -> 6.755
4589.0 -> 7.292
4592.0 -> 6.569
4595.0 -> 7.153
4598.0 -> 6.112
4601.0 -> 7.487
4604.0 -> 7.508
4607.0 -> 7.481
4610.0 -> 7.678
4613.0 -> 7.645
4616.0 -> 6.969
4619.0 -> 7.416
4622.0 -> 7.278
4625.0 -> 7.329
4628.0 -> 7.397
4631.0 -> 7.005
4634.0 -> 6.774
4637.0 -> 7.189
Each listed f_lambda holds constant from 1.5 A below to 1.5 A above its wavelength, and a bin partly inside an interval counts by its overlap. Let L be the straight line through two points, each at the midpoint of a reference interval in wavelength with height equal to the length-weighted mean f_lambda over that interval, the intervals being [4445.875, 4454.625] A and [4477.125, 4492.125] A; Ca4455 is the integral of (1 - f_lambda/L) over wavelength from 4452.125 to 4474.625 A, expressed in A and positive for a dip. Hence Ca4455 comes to 1.4 A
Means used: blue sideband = 6.61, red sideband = 6.57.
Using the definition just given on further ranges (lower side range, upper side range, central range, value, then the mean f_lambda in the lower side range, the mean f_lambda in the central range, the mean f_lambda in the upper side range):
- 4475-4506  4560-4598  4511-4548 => 2.10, 6.65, 6.35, 6.84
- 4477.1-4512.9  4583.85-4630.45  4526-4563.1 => 2.59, 6.75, 6.46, 7.19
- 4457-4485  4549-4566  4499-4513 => -1.11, 6.39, 7.04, 6.71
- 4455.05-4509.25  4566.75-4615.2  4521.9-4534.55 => 0.48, 6.54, 6.5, 7.06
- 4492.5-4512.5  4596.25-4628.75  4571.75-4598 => 1.13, 6.9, 6.89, 7.3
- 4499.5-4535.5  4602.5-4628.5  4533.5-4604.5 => 3.05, 6.6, 6.73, 7.41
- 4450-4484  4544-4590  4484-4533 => -0.68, 6.36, 6.63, 6.79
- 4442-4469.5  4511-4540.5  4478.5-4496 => -0.82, 6.21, 6.57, 6.37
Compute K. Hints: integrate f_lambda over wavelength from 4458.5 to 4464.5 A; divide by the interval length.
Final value 5.67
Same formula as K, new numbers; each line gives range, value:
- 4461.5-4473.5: 6.38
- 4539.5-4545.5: 6.15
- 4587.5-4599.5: 6.78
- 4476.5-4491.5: 6.57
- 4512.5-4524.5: 6.32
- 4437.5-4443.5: 6.59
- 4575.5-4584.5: 6.71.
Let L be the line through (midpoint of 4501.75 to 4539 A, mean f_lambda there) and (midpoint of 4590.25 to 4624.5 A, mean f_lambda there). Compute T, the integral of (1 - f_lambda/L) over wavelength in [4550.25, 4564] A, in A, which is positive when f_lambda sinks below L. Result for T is 0.24 A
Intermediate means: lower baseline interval 6.57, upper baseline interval 7.21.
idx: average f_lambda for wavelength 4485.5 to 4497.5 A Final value 6.64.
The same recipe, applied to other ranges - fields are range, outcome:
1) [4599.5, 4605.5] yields 7.5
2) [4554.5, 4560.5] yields 6.84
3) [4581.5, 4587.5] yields 6.74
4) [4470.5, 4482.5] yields 6.87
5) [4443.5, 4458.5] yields 6.39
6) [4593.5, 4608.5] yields 7.15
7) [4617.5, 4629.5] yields 7.36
